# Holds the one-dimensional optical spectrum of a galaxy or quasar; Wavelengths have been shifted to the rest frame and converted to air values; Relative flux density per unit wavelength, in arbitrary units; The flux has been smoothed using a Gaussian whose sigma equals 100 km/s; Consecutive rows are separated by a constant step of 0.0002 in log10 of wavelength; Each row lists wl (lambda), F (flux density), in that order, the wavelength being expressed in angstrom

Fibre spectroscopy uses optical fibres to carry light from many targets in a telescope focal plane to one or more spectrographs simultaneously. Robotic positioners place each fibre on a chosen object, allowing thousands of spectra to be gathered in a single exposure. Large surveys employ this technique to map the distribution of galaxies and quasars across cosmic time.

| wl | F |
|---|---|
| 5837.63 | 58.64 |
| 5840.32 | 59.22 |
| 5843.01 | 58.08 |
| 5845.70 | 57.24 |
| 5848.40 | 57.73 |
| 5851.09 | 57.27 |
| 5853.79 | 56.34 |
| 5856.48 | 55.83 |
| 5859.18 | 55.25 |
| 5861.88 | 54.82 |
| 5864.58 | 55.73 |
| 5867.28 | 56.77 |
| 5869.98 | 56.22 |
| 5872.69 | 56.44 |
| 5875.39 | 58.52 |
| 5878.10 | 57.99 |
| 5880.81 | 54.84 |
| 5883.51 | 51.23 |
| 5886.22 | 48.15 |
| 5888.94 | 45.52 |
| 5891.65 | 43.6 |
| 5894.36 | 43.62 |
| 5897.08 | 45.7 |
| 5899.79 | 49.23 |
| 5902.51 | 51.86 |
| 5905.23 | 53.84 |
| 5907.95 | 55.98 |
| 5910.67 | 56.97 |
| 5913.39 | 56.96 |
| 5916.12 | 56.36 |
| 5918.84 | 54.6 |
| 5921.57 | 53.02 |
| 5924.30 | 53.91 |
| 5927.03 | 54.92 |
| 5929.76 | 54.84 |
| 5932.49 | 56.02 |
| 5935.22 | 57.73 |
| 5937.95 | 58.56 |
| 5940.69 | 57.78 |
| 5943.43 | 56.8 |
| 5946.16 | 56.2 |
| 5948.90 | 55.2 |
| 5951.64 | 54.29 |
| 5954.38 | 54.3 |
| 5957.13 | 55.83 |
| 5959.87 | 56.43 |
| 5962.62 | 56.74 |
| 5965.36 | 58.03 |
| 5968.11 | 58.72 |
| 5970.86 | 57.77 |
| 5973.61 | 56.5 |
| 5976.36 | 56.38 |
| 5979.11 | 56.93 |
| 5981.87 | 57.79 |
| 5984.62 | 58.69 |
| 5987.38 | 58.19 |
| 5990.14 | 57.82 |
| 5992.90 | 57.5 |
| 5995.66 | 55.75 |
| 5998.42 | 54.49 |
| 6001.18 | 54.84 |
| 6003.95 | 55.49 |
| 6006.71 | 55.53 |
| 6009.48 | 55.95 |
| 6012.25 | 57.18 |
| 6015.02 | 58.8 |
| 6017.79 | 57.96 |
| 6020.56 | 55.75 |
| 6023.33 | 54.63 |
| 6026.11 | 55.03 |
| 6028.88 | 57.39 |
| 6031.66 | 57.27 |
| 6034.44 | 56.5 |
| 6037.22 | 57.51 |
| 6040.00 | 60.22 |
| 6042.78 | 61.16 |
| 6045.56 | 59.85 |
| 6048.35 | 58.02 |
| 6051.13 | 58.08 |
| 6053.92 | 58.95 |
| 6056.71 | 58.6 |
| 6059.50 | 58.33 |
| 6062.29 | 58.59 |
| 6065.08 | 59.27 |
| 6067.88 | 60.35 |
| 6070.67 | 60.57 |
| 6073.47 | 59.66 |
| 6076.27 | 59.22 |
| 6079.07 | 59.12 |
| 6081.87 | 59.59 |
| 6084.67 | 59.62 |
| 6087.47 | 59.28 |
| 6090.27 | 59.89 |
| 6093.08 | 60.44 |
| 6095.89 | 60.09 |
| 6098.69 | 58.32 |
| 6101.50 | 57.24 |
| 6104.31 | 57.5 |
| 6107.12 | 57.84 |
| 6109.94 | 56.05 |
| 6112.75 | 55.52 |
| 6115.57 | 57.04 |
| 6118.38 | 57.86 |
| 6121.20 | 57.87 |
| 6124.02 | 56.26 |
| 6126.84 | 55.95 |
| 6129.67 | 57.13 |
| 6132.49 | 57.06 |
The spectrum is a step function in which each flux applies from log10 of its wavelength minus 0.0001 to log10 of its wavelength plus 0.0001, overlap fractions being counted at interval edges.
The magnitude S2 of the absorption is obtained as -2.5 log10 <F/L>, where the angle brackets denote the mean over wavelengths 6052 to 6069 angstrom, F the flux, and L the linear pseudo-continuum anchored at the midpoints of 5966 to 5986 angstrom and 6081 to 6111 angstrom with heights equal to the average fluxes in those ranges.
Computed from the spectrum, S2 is -0.01 mag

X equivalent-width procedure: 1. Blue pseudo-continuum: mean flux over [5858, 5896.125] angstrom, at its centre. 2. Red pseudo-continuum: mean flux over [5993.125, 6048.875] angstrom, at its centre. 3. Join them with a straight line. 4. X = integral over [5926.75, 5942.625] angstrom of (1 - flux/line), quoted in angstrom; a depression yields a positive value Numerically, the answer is -0.7 angstrom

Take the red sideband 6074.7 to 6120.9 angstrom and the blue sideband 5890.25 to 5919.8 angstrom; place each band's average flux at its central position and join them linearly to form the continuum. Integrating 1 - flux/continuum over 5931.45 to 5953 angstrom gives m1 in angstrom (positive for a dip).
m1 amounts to -1.5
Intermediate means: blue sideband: 51.7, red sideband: 58.4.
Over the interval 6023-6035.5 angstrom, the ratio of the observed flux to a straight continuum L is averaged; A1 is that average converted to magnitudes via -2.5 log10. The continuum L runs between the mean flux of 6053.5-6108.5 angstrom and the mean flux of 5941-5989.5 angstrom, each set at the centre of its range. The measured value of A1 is 0.035 mag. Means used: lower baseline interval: 56.8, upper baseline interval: 59.1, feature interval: 56.3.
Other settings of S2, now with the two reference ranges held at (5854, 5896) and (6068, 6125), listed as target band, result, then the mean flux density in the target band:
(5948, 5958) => 0.00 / 54.8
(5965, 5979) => -0.04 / 57.4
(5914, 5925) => -0.01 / 54.6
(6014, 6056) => -0.02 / 57.8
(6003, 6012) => 0.01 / 55.9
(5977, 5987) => -0.04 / 57.7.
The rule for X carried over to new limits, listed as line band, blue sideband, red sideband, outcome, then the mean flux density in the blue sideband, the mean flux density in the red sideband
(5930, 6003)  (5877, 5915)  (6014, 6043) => -3.1 angstrom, 51.1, 57.3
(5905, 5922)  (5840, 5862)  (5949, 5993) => 0.4 angstrom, 56.9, 56.9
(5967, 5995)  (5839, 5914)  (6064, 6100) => -0.4 angstrom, 53.9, 59.7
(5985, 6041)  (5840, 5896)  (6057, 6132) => 0.2 angstrom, 54.2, 58.4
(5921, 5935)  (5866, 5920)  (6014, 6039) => -0.3 angstrom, 52.7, 56.8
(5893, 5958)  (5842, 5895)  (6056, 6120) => 1.2 angstrom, 54.2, 58.7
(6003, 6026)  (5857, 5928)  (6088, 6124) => -0.2 angstrom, 53.2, 57.9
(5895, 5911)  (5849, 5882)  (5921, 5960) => 1.3 angstrom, 56.4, 55.8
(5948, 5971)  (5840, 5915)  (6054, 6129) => -0.3 angstrom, 53.9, 58.5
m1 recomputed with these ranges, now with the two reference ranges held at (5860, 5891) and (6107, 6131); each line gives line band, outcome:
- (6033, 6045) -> -0.7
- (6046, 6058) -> -0.5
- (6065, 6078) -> -0.8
